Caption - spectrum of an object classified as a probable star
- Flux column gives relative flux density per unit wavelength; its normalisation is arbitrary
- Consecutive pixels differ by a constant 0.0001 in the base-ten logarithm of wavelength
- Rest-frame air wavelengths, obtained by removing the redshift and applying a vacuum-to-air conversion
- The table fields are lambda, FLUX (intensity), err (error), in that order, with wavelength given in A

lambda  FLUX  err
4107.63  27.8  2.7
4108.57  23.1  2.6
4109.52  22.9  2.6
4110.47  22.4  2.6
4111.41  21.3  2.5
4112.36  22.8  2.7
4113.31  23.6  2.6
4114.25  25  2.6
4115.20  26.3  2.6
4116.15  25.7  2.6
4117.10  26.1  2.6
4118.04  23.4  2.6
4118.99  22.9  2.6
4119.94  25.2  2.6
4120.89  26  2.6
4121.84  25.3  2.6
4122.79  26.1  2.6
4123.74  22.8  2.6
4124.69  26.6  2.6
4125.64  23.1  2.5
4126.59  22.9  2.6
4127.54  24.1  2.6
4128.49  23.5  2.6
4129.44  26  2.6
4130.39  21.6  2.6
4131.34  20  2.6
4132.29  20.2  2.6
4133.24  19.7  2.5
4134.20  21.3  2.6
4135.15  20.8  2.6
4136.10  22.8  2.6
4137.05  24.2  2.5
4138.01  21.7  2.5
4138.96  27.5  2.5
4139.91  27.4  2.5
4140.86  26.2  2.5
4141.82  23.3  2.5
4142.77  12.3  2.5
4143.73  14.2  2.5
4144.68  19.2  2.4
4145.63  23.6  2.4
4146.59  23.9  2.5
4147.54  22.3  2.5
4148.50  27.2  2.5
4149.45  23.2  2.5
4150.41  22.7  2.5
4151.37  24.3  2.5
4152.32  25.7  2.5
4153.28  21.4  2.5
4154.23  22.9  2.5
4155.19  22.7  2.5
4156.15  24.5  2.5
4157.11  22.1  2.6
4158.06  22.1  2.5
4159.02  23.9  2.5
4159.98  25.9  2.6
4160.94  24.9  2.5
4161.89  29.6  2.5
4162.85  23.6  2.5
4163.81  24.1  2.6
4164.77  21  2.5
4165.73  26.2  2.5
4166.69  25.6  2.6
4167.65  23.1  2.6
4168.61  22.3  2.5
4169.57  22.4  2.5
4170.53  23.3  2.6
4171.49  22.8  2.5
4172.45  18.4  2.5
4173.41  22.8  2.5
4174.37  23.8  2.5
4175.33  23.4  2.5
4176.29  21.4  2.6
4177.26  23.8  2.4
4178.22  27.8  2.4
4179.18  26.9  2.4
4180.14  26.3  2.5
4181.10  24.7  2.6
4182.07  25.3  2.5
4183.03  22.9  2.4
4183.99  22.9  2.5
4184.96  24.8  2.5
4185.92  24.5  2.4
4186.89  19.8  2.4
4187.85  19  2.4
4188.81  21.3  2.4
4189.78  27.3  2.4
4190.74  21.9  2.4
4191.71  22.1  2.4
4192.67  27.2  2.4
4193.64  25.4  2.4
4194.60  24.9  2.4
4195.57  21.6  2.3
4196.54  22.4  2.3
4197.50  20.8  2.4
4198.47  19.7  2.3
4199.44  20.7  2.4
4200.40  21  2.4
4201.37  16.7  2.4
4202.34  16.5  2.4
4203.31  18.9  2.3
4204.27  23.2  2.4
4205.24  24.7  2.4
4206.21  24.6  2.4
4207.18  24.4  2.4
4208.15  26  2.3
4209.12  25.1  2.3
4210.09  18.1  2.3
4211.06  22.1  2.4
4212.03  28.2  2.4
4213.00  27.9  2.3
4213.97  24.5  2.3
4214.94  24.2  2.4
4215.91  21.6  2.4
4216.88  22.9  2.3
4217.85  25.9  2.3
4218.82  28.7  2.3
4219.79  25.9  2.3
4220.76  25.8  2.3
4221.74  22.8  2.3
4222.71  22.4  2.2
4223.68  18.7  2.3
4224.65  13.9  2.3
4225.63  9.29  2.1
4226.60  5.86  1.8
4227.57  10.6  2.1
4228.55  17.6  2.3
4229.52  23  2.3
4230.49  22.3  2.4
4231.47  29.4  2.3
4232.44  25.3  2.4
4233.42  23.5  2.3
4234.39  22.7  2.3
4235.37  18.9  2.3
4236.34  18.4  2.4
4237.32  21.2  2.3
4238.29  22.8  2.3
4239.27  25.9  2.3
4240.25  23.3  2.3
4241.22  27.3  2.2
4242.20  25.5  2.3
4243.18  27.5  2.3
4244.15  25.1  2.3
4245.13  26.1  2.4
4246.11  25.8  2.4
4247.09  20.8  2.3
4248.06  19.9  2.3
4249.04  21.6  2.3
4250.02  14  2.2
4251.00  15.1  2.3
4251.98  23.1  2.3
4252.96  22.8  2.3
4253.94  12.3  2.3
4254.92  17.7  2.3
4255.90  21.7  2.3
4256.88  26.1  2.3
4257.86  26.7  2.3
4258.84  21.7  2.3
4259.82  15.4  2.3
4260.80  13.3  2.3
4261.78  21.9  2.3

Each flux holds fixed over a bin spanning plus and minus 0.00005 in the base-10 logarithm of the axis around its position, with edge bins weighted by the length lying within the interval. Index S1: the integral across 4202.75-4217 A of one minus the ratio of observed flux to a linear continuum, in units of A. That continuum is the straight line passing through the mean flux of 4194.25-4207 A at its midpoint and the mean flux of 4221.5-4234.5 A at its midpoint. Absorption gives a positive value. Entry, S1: -2.3 A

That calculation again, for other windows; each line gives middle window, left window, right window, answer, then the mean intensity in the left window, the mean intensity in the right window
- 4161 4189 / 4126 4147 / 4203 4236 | -1.97 A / 22.1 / 22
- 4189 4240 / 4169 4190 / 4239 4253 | 2.41 A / 23.4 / 22.9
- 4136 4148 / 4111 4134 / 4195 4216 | 0.64 A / 23.7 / 22.4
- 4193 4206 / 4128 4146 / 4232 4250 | 0.71 A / 21.9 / 23.2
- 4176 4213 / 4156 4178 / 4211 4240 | -0.63 A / 23.6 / 21.7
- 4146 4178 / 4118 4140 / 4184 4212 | -0.86 A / 23.5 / 22.4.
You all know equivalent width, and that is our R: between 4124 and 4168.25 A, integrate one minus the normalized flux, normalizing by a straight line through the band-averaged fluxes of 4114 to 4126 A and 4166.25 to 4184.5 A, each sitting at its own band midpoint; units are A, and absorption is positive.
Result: 2.2 A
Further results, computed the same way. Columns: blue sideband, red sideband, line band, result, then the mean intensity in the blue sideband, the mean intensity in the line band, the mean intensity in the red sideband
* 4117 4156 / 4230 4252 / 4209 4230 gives 1.7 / 23.1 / 21.1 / 22.8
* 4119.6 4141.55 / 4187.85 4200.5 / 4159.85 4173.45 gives -0.3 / 23.7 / 23.7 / 22.7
